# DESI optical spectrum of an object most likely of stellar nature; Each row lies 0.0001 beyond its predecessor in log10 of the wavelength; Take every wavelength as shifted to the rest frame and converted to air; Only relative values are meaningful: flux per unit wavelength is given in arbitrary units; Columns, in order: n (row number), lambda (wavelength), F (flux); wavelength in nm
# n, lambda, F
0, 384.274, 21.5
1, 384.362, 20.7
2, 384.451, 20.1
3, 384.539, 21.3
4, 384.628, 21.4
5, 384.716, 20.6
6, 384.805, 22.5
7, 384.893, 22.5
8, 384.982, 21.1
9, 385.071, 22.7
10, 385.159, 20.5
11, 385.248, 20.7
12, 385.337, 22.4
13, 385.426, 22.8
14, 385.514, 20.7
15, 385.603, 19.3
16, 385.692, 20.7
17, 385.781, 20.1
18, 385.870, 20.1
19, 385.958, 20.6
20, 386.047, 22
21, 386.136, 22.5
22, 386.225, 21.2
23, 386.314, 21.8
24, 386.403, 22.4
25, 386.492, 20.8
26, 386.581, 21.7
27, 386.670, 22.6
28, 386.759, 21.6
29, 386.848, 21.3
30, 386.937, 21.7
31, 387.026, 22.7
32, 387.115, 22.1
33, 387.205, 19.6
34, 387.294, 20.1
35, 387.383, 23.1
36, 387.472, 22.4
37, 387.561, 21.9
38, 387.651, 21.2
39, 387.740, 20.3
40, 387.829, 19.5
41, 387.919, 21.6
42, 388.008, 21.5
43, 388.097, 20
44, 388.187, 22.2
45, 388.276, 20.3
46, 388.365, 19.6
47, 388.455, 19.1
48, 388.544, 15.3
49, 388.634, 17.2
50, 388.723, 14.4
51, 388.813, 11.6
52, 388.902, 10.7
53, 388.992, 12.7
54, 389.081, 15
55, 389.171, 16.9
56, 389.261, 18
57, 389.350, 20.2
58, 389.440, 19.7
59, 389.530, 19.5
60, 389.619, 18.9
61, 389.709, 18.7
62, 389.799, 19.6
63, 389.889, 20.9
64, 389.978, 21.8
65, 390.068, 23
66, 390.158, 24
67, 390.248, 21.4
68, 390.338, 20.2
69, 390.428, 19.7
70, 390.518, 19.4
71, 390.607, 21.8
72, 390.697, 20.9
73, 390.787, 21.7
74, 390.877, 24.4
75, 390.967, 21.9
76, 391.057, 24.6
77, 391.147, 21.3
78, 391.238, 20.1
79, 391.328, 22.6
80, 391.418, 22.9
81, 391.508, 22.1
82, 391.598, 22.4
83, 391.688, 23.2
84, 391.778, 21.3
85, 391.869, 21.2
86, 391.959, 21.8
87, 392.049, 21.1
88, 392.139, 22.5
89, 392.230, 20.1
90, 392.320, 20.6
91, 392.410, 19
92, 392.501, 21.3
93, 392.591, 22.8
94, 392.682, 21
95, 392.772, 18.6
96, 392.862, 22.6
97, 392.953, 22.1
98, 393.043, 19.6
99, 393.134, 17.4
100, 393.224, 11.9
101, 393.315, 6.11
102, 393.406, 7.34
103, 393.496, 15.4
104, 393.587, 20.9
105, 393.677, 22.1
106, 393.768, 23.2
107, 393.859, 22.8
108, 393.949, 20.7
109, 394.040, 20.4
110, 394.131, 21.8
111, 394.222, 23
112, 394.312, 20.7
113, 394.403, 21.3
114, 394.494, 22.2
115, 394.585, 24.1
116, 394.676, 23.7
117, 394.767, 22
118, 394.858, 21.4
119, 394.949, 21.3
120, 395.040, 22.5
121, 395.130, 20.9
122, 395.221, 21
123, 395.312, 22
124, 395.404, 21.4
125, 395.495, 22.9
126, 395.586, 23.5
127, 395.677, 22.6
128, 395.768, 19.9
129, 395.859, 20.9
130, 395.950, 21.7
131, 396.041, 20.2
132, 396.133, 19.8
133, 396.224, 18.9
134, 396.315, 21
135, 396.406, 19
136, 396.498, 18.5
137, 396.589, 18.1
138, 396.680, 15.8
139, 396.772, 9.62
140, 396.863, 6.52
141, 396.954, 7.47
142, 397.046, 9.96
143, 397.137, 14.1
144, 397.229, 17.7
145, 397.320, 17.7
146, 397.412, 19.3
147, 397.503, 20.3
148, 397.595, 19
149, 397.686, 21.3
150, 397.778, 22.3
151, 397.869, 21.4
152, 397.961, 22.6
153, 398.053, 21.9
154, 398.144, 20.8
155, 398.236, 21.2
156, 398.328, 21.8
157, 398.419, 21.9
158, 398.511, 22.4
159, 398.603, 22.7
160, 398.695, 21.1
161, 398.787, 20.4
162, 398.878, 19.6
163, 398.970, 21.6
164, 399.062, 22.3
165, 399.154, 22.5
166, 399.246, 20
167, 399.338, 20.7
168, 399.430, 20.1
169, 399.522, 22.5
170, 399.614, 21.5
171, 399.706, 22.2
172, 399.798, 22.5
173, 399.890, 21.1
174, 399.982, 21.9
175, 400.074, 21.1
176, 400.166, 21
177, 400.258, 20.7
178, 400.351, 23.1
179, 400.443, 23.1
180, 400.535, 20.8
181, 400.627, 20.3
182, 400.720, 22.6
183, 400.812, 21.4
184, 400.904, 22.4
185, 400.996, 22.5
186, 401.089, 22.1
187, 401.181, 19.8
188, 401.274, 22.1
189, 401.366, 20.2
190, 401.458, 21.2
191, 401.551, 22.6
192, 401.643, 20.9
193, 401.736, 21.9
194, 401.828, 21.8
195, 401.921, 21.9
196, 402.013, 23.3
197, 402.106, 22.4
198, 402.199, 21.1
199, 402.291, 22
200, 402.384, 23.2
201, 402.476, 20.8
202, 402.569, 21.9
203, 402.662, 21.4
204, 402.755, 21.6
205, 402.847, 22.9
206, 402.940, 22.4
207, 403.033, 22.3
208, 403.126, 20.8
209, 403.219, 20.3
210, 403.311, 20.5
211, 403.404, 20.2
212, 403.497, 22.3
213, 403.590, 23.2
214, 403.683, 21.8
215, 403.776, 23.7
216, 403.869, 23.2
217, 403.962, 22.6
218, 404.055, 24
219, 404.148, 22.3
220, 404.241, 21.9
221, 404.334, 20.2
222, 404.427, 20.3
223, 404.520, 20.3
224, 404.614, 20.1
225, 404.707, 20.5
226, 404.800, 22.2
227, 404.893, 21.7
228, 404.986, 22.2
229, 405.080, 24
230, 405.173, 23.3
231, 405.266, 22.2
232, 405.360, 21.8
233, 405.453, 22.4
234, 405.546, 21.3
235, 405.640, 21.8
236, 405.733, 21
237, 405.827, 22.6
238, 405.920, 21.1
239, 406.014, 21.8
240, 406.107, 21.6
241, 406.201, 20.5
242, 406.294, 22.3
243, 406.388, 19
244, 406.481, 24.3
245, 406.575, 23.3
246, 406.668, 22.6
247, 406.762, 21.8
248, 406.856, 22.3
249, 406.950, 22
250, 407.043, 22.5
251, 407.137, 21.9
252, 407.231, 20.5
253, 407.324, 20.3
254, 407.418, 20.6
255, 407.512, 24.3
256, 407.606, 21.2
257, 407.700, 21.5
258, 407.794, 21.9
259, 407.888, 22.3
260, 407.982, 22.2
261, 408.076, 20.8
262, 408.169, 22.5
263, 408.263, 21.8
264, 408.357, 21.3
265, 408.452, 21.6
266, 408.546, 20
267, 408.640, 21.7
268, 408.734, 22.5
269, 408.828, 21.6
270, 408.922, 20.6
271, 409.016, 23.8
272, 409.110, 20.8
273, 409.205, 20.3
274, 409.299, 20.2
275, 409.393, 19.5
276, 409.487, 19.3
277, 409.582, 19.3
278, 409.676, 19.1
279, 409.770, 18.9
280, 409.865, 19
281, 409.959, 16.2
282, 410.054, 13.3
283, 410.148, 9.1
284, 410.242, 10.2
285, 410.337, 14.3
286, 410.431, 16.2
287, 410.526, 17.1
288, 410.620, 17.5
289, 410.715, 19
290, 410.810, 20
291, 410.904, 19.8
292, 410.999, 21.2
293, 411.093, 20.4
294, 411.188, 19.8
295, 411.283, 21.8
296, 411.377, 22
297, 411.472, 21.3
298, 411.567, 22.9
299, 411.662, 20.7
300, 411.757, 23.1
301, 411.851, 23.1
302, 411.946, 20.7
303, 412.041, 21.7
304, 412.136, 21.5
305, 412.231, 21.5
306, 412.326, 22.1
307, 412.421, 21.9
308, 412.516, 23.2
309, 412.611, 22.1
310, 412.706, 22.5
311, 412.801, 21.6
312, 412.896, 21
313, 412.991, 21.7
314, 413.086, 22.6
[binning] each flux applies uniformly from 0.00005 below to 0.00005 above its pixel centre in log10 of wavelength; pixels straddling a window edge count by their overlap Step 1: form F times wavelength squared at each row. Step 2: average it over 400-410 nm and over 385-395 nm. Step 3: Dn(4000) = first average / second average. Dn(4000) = 1.1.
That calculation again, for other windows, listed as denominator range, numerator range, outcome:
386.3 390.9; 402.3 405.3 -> 1.19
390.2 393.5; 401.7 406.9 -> 1.16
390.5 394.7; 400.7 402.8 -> 1.11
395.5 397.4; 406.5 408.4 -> 1.34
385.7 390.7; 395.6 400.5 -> 1.04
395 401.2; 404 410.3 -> 1.08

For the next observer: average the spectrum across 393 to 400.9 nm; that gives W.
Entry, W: 20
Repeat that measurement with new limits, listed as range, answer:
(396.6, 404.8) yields 20.7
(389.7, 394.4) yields 20.6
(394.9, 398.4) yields 19.2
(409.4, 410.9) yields 16.7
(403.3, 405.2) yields 21.9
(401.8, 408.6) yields 21.8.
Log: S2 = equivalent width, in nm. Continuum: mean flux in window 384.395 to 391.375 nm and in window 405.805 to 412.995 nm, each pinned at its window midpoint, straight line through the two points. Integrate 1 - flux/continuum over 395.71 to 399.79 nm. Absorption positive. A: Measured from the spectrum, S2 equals 0.23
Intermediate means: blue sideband 20.4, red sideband 20.6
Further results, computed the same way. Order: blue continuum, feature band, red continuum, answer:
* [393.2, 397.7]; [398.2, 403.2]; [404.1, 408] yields -0.33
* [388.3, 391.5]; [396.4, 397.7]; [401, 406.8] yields 0.33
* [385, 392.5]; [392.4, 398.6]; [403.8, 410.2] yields 0.36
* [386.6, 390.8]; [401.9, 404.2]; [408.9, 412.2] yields -0.32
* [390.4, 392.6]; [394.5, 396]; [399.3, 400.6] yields -0.03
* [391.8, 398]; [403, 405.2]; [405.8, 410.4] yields -0.18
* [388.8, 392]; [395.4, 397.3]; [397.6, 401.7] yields 0.32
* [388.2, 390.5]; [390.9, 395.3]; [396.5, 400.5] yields -0.41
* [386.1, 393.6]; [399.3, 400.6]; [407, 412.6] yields -0.09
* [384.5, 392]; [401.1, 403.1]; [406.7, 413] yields -0.13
